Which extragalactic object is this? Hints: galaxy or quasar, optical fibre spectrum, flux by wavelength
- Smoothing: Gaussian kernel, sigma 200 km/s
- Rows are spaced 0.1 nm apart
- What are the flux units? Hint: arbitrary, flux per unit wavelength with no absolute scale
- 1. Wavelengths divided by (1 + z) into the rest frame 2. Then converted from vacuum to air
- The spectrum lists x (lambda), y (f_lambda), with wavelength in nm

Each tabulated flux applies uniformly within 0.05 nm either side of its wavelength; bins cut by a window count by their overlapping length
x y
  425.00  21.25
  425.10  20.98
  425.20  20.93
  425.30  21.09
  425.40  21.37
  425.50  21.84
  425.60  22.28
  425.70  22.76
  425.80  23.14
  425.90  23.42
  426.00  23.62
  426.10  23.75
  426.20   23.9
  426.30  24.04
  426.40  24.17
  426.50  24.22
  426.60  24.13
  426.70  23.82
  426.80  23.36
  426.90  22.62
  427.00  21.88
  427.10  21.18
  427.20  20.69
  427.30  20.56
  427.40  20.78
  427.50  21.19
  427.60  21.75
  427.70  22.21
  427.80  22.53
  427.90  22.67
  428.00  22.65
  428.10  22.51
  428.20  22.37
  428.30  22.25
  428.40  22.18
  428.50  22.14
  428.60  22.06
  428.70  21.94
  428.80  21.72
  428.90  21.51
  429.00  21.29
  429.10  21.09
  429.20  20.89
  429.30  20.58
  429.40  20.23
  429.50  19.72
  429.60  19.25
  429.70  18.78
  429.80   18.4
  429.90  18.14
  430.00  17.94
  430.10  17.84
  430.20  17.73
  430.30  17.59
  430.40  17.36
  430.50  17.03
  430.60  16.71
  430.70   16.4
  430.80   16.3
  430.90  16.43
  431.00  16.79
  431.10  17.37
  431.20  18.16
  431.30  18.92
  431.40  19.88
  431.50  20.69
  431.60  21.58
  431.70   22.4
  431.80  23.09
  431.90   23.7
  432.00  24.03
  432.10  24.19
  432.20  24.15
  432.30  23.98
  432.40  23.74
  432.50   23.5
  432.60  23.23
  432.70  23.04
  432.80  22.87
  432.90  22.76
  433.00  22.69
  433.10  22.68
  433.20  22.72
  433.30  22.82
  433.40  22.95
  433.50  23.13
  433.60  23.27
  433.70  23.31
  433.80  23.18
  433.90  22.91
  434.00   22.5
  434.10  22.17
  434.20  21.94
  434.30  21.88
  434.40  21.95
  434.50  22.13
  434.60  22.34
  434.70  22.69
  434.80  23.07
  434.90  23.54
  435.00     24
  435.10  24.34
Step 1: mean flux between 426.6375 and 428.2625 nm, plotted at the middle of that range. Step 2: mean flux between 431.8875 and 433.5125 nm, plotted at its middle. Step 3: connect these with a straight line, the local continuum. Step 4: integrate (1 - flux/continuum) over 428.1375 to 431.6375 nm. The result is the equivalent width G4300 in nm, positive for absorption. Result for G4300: 0.50 nm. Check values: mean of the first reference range 22.1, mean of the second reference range 23.3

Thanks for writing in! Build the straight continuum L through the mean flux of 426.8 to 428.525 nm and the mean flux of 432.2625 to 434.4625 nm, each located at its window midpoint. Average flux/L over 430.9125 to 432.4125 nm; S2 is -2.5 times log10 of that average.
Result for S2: 0.06 mag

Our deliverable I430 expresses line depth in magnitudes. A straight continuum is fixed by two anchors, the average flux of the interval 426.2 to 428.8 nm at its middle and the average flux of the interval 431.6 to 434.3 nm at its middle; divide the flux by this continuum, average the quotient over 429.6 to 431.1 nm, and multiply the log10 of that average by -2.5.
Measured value 0.29 mag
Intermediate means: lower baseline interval 22.4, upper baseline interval 23.1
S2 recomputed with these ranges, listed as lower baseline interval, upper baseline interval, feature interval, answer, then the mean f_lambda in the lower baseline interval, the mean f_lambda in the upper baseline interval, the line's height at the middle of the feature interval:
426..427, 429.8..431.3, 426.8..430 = -0.027 mag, 23.7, 17.4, 20.7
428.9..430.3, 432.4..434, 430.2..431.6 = 0.164 mag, 19.4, 23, 20.7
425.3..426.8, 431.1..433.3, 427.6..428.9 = 0.034 mag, 23.2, 22.4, 22.9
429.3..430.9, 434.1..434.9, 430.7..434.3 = -0.074 mag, 18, 22.4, 20.4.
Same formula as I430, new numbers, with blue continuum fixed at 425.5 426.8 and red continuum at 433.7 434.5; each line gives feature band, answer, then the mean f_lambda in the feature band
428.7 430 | 0.15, 20.1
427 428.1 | 0.08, 21.7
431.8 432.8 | -0.05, 23.7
